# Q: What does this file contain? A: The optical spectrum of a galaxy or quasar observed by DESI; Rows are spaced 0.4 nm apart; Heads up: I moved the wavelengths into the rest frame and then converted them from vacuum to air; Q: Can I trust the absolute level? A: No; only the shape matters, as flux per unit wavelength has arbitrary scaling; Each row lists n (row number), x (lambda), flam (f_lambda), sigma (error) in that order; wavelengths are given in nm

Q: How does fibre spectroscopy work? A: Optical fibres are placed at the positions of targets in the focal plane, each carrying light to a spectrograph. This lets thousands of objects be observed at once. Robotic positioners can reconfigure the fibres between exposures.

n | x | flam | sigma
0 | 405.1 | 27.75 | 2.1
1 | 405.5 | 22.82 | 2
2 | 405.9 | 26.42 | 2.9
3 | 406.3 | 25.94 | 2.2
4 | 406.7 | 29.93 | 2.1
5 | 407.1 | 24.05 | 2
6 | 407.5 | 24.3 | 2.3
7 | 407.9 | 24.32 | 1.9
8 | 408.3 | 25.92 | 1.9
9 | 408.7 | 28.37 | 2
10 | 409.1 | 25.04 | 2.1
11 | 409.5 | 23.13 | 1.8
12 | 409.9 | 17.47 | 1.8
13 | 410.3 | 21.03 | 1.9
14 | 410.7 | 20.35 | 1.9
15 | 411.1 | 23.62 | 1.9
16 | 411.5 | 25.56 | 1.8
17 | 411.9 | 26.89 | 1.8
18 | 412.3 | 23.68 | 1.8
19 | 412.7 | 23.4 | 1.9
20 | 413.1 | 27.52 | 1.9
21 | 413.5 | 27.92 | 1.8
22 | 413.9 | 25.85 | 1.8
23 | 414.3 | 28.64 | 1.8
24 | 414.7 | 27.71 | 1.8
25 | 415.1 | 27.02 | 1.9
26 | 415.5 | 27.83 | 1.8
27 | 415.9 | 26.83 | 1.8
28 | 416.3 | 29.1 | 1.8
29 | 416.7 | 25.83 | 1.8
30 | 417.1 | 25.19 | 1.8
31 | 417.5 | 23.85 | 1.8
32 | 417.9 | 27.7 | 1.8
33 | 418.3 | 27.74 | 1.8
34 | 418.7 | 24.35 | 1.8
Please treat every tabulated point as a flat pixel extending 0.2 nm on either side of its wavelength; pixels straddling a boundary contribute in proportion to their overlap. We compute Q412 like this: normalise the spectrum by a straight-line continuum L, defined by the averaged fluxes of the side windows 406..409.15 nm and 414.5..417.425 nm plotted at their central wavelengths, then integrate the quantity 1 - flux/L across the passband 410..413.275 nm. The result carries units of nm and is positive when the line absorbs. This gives 0.33 nm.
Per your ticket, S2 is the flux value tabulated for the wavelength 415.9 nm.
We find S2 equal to 26.83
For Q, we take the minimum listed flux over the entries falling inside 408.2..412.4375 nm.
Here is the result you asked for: 17.47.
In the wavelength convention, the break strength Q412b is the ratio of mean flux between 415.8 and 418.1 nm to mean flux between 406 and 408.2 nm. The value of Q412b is 1.03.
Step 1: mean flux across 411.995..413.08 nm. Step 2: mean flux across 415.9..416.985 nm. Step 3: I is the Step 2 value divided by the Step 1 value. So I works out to 1.11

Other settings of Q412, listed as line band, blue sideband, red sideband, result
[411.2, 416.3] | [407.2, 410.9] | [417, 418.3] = -0.38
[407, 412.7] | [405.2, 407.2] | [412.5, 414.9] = 0.56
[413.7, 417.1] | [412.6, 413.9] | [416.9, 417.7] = -0.24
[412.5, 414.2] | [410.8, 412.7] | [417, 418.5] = -0.09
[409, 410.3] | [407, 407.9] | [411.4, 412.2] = 0.19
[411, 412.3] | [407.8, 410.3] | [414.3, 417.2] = -0.01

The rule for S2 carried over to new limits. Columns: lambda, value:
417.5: 23.85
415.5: 27.83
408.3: 25.92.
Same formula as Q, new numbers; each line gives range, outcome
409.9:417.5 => 20.35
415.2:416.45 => 26.83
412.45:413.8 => 23.4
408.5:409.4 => 25.04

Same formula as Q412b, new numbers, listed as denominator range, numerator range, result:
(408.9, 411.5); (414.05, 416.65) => 1.26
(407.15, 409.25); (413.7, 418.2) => 1.05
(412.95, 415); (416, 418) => 0.96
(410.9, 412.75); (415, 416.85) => 1.11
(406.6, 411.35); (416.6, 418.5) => 1.09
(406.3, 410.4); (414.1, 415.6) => 1.13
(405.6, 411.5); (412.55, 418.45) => 1.10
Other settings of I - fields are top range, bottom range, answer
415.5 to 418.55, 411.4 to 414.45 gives 1.02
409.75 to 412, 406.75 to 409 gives 0.87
